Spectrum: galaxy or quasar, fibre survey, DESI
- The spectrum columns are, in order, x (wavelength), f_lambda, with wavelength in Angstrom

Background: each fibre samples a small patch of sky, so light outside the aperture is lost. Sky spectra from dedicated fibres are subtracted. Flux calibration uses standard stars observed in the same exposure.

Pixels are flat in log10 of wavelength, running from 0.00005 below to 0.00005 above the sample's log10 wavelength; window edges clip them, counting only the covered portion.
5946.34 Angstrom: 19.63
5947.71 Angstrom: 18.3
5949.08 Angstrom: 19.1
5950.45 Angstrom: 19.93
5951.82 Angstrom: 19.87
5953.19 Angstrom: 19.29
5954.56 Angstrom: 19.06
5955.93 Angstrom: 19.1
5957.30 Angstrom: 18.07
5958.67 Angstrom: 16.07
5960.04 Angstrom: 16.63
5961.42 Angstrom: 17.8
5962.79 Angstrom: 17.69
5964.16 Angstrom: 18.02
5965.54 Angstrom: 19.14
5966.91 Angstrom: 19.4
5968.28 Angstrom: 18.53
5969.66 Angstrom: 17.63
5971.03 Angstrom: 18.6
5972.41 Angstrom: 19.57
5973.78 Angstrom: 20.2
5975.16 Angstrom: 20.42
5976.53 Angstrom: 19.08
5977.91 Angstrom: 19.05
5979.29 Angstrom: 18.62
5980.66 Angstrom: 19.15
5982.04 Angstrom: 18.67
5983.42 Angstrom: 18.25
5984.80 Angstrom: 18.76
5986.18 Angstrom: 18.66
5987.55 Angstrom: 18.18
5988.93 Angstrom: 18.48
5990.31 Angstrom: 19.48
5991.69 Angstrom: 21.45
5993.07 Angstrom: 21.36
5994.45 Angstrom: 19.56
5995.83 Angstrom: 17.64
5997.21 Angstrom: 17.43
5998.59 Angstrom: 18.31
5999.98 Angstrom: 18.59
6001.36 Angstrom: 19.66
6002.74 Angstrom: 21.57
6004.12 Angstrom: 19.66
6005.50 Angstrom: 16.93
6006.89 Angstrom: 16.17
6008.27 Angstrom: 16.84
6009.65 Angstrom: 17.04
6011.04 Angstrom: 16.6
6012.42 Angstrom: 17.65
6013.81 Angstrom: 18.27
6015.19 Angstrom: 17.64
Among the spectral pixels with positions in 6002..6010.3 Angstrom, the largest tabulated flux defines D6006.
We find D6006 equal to 21.57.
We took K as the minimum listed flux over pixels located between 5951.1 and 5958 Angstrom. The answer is 18.07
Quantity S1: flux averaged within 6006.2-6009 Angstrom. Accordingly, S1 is 16.6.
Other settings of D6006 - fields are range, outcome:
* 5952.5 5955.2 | 19.29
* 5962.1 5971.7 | 19.4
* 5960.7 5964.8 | 18.02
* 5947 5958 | 19.93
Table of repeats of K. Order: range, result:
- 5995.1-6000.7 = 17.43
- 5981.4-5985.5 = 18.25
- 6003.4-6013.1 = 16.17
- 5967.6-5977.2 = 17.63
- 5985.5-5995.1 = 18.18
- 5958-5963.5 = 16.07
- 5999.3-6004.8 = 18.59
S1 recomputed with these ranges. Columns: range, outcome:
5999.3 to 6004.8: 19.9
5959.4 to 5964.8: 17.5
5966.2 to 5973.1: 18.8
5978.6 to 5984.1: 18.7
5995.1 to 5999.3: 17.8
